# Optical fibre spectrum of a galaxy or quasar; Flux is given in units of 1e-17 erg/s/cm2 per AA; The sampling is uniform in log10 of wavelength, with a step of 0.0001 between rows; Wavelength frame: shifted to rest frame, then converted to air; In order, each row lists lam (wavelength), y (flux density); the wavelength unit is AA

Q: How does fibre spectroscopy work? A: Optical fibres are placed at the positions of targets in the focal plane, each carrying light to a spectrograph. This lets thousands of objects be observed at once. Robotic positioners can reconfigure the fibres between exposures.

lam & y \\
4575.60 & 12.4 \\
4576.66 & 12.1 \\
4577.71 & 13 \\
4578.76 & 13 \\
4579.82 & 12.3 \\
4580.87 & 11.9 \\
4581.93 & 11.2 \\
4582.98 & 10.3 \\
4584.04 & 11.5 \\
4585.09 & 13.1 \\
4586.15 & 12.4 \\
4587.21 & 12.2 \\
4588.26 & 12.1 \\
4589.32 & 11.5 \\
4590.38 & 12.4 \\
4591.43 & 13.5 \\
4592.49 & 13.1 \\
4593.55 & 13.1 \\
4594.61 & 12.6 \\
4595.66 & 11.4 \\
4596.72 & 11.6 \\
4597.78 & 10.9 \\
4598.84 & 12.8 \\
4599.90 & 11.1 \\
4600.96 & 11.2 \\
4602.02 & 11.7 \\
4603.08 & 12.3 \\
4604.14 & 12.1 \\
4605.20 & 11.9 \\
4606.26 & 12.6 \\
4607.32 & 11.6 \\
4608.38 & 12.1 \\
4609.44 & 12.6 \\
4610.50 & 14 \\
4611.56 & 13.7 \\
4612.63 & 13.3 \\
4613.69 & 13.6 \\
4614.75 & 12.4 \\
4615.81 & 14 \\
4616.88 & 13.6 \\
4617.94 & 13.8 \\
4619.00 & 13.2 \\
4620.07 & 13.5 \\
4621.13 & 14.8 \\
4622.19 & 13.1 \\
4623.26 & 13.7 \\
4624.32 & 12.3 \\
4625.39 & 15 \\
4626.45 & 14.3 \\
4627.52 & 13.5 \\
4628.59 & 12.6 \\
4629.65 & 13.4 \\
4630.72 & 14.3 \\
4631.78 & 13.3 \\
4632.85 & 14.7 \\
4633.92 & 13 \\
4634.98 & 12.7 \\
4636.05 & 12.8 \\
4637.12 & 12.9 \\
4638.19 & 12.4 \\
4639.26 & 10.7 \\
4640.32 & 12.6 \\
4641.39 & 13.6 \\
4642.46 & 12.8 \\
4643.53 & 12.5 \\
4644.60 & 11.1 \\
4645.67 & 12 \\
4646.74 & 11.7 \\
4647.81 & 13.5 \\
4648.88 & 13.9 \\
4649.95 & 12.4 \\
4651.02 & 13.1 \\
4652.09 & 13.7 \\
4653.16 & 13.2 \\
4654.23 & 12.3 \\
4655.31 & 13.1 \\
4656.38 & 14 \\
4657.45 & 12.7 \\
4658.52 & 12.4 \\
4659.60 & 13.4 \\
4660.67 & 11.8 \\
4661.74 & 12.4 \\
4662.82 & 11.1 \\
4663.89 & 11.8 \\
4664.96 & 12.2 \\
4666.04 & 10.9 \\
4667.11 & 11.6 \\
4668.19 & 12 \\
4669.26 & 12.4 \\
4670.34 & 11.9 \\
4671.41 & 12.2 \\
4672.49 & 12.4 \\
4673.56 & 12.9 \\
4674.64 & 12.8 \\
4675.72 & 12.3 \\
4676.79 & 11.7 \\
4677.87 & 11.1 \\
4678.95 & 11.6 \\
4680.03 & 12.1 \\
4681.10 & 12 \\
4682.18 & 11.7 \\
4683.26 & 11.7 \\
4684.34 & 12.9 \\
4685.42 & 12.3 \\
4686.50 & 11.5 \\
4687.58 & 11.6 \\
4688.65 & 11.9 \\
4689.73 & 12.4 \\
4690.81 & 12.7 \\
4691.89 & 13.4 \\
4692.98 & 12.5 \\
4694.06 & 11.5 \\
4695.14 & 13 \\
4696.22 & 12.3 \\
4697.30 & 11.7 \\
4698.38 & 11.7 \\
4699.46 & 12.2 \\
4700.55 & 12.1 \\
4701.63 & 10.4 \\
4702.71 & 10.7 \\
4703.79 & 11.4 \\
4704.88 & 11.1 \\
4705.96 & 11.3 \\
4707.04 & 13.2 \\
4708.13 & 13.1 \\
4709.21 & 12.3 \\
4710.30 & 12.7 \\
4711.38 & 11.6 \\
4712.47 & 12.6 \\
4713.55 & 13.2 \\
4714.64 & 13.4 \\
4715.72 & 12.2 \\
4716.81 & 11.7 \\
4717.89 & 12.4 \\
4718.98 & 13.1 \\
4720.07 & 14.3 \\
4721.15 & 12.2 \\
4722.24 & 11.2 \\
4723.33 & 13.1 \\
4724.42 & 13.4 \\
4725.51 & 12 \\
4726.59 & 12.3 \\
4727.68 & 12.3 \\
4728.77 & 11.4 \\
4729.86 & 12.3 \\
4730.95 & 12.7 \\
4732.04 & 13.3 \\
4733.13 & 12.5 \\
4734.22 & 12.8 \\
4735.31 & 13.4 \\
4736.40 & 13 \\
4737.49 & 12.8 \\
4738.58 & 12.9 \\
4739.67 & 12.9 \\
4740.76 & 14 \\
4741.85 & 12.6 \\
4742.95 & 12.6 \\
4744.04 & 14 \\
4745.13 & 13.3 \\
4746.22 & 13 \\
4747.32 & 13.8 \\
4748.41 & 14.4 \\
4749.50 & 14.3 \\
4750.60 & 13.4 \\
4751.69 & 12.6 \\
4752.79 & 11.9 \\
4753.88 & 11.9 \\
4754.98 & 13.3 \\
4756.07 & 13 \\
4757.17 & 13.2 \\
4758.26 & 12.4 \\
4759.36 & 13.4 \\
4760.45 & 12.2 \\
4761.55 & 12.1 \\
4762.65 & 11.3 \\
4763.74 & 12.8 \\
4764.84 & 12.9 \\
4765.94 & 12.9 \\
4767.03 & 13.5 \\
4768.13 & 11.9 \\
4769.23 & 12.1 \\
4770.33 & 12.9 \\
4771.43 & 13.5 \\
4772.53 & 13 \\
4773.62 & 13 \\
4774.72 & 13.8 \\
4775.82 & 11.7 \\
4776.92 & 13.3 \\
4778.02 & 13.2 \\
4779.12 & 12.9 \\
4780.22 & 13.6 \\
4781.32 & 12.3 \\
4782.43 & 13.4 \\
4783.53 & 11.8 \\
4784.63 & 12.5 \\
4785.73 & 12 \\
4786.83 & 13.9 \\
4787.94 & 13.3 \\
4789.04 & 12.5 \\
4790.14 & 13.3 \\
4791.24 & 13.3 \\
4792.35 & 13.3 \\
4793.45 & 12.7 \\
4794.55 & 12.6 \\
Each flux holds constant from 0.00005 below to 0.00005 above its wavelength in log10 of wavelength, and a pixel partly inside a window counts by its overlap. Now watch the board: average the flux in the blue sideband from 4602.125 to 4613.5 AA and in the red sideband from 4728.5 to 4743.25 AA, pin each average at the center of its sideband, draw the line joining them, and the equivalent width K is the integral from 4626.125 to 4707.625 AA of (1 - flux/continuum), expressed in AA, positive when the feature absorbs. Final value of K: 2.2 AA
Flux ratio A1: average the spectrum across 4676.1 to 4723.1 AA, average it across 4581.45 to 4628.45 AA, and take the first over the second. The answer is 1.0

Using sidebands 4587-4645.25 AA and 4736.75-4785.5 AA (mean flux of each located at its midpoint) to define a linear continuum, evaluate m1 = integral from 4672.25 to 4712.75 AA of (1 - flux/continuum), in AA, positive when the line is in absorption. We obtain 2.5 AA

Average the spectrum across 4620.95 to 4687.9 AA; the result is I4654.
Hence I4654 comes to 12.6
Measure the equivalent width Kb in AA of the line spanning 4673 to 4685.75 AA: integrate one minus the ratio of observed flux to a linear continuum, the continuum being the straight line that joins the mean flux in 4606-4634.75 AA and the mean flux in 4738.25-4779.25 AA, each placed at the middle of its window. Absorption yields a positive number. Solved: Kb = 1.1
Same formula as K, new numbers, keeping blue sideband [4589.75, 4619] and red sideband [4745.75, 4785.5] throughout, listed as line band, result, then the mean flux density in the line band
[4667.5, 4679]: 0.50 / 12.1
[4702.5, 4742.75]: 0.76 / 12.5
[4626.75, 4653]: -0.56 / 12.9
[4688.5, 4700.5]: 0.40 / 12.3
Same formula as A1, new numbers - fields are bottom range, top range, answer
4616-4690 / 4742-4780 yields 1.02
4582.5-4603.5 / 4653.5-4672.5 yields 1.02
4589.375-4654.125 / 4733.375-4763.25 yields 1.01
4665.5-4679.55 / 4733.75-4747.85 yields 1.10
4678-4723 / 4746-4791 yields 1.06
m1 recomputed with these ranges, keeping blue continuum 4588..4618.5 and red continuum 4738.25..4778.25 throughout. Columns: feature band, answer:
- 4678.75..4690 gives 0.67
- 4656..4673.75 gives 0.66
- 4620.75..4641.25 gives -1.10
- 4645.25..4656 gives -0.23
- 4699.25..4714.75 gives 0.91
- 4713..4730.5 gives 0.42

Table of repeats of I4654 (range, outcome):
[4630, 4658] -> 12.9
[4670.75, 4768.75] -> 12.5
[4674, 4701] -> 12.1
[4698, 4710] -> 11.8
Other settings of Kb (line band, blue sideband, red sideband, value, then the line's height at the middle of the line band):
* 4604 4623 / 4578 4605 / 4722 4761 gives -1.5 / 12.2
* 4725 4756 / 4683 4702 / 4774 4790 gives -1.0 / 12.5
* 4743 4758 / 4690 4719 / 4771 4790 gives -0.7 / 12.6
